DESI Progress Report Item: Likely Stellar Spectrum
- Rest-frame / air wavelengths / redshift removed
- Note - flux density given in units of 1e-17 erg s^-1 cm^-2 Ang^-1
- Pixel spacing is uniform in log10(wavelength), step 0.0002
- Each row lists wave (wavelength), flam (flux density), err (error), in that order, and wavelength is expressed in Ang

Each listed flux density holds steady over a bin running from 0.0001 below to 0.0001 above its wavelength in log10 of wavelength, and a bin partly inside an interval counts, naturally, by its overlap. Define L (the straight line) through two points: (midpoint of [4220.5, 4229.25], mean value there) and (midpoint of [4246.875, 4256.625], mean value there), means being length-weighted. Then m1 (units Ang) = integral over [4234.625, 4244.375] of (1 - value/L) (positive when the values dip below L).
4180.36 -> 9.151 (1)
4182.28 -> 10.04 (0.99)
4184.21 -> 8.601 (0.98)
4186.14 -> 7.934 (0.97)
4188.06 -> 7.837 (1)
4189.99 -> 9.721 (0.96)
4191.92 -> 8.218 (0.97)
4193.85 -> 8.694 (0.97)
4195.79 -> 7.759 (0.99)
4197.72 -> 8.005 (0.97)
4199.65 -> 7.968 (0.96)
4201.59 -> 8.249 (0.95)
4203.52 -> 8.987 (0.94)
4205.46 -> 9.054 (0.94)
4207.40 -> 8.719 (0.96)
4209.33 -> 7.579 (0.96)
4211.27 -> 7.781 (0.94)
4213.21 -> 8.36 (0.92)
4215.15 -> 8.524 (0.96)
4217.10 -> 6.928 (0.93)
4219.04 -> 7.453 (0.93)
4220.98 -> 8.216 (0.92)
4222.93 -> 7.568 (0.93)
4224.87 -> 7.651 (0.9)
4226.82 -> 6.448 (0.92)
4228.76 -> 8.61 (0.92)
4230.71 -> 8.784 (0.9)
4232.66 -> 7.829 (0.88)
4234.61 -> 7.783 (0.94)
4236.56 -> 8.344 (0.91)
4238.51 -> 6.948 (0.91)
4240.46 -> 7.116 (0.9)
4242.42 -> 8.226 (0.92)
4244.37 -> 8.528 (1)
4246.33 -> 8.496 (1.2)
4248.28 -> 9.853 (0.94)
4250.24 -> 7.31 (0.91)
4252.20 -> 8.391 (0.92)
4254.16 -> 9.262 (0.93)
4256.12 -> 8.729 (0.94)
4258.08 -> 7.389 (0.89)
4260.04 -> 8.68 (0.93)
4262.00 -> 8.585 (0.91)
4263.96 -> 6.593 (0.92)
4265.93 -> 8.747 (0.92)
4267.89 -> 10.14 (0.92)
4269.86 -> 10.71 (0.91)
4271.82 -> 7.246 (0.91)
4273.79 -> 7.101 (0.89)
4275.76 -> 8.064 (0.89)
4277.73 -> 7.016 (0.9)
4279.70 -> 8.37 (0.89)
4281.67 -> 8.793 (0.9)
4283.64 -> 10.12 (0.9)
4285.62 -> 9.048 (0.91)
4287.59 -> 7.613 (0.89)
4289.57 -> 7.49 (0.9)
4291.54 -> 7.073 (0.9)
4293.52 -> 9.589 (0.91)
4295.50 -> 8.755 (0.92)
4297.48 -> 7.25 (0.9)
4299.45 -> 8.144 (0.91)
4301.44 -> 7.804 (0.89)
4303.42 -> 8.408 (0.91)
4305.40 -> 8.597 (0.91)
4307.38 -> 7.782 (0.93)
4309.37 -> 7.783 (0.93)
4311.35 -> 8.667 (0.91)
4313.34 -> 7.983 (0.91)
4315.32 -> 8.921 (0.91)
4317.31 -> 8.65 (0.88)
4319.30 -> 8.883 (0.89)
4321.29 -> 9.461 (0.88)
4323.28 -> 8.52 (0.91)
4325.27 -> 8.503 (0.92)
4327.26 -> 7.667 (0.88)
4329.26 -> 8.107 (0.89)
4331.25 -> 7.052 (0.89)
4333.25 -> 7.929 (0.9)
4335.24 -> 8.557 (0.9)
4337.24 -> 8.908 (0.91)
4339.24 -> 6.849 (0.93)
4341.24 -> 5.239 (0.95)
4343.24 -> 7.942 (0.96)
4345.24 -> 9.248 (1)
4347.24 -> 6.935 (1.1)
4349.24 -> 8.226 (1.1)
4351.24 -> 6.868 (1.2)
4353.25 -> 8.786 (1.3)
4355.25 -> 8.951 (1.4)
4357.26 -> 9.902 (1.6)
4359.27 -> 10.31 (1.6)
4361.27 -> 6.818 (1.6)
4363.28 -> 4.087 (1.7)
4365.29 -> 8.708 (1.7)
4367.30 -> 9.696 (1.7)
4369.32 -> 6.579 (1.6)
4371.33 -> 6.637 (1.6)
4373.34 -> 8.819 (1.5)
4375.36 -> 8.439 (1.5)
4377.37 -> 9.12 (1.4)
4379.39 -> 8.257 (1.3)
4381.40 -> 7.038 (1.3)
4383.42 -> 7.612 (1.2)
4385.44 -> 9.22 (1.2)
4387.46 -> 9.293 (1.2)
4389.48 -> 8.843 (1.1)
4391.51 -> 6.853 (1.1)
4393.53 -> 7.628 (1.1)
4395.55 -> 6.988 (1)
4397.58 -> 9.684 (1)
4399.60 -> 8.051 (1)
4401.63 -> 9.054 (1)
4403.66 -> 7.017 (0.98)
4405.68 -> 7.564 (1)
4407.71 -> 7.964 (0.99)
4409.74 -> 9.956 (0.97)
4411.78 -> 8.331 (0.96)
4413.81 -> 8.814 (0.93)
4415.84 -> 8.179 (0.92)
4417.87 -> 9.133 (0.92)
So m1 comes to 0.53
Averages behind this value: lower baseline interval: 7.62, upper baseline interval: 8.7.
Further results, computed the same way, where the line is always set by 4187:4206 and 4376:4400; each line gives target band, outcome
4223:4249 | 1.2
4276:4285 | -0.2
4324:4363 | 1.4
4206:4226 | 1.2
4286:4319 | 0.5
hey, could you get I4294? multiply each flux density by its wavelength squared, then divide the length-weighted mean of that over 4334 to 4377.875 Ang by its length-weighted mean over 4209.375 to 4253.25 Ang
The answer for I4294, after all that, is 1.06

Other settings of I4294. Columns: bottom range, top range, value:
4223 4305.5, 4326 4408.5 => 1.02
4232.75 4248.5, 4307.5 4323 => 1.10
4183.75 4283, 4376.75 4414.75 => 1.09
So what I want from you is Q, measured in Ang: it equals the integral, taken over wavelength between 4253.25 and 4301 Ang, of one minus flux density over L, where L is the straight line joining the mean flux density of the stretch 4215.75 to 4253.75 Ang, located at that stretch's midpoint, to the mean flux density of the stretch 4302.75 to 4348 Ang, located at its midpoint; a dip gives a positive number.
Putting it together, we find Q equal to -1.9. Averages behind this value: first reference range 7.95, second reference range 8.12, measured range 8.35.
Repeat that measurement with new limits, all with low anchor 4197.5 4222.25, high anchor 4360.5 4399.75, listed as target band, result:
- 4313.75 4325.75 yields -1.2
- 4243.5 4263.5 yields -1.0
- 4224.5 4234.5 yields 0.3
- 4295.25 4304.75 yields 0.0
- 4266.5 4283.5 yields -1.0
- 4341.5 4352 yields 0.4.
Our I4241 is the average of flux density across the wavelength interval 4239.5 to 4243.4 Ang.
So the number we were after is 7.67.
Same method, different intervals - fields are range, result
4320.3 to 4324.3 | 8.99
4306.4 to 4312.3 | 8.07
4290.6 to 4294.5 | 8.34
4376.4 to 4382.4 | 8.14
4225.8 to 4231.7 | 7.94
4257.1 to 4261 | 8.03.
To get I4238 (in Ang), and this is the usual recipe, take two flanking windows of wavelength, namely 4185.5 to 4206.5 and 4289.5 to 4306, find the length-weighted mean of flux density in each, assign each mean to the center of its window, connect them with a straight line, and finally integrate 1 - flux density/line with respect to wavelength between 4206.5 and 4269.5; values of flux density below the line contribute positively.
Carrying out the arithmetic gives 1.24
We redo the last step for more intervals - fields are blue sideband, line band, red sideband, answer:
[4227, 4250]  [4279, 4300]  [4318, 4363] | -0.7 Ang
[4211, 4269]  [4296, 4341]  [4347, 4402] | -0.2 Ang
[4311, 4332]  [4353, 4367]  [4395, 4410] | 0.1 Ang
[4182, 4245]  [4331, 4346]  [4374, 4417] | 0.9 Ang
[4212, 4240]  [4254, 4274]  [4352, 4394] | -1.5 Ang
